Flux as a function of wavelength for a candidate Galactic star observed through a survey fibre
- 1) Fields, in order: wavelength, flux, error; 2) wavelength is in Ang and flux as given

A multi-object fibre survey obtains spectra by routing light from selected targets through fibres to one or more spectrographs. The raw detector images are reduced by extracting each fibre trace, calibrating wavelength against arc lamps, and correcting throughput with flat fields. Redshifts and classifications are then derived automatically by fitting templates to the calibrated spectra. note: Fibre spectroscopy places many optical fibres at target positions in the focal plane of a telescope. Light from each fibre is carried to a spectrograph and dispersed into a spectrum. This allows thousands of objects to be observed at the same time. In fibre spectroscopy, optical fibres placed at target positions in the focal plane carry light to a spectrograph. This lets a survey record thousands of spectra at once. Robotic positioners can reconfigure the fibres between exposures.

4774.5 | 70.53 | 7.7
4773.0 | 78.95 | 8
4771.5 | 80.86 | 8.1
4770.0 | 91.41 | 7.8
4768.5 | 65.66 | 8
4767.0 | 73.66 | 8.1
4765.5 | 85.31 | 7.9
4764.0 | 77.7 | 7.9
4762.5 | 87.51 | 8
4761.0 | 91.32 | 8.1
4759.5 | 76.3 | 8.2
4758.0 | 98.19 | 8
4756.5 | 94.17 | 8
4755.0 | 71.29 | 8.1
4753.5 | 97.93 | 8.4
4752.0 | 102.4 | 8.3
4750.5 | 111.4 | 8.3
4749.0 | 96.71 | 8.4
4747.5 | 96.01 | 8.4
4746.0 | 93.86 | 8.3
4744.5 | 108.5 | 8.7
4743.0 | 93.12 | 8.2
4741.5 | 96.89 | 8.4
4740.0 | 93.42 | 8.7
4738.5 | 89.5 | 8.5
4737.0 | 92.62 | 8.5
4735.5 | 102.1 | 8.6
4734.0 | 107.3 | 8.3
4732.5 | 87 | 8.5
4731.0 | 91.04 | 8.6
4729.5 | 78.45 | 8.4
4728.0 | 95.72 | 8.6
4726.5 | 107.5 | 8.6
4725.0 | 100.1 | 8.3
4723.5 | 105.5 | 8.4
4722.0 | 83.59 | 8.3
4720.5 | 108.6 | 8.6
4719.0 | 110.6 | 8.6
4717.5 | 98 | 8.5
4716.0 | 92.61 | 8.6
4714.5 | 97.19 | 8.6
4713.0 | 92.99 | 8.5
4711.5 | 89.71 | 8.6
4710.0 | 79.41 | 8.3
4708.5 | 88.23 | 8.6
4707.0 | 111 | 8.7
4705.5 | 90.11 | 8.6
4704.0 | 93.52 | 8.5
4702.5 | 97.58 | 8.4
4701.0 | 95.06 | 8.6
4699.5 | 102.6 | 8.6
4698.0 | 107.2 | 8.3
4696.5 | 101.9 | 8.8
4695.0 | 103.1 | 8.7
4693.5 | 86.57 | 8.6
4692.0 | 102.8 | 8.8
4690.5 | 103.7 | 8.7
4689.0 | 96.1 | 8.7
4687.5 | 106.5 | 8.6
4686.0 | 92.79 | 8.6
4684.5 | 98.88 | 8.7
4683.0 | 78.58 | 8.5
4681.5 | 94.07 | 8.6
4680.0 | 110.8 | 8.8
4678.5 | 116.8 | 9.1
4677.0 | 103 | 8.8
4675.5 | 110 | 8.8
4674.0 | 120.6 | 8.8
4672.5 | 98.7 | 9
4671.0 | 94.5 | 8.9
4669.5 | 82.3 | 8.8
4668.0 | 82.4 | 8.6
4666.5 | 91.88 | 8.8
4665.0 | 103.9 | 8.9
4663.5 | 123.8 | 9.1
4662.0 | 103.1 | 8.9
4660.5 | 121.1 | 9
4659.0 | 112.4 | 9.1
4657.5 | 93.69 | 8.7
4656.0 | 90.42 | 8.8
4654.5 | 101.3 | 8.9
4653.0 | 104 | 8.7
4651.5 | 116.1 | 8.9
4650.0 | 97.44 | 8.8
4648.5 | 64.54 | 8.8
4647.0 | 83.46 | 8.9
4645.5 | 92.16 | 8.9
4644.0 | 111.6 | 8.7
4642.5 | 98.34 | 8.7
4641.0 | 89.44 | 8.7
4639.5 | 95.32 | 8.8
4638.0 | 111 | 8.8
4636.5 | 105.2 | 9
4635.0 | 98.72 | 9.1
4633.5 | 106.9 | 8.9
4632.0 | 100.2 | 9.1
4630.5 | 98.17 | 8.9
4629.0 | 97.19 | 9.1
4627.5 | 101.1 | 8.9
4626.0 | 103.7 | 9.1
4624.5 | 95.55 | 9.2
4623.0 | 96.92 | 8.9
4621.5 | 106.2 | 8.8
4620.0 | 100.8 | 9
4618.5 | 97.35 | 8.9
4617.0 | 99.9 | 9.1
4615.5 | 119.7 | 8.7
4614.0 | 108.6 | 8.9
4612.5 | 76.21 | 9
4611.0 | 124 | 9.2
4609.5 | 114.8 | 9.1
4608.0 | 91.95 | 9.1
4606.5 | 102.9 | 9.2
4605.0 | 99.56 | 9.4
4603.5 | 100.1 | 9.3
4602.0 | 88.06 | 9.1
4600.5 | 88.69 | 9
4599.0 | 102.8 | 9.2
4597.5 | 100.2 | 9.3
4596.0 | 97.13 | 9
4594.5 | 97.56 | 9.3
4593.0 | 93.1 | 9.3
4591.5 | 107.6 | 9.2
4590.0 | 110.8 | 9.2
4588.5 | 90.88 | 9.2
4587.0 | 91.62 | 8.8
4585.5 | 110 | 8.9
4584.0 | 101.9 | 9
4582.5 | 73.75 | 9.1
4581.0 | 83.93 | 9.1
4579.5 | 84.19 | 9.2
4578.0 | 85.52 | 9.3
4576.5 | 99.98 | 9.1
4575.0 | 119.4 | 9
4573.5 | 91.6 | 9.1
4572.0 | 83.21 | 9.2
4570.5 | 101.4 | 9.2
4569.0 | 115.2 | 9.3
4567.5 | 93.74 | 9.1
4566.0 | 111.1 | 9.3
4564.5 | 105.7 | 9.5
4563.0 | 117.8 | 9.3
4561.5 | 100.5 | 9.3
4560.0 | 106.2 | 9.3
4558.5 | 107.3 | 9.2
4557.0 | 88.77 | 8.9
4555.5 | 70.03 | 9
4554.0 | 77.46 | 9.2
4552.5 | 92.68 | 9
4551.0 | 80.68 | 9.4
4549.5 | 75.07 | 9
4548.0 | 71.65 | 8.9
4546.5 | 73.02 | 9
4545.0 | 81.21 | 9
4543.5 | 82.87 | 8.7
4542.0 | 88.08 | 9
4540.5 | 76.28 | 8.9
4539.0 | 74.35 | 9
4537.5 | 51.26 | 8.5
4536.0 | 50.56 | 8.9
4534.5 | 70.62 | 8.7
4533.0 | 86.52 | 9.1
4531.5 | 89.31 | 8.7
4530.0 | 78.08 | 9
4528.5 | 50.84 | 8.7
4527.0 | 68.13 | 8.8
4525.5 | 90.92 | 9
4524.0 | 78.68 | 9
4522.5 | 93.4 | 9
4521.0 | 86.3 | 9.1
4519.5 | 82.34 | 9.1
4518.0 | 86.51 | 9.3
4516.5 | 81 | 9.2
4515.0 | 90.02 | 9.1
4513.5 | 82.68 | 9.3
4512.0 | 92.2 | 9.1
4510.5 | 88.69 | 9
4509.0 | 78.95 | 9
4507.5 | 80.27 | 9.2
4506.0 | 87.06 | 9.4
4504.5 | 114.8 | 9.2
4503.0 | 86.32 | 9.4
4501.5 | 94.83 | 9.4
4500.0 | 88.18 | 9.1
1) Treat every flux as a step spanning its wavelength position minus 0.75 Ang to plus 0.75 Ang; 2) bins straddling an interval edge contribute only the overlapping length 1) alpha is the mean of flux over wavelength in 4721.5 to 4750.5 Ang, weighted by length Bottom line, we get 96.2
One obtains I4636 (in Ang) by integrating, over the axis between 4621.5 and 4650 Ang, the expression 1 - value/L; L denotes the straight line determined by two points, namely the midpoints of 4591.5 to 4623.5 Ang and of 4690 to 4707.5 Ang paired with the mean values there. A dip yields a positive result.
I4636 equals 0.77 Ang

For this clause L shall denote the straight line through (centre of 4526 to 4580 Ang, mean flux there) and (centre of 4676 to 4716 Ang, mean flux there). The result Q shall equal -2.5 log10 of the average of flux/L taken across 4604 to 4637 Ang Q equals -0.12 mag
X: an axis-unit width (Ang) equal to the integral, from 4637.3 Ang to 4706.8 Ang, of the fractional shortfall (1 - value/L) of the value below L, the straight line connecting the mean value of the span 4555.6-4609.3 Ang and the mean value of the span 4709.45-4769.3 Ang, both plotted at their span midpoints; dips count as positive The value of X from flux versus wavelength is -3.1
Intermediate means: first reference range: 98.2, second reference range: 93.1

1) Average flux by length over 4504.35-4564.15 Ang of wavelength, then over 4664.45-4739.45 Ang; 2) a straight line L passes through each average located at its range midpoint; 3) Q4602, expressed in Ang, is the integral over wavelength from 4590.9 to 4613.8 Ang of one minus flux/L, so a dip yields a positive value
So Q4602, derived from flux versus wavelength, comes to -2.7 Ang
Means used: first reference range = 82.9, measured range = 99.2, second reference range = 97.5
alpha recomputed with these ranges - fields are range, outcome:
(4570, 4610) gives 96.6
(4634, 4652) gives 96.8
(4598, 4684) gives 100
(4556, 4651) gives 99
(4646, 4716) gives 98.5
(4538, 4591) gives 91.8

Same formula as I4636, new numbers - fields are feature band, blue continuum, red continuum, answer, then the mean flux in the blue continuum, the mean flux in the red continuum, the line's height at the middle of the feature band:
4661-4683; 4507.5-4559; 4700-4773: -3.3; 79.8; 93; 88.8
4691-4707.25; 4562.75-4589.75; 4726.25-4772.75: -1.0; 97.7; 91.1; 93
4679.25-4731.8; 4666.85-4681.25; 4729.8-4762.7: 0.8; 102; 94.4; 98.4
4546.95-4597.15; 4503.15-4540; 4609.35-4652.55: -3.0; 80.6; 100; 89.7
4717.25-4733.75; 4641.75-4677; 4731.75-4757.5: 0.0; 100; 96.2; 97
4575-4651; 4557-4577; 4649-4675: 3.4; 104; 102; 103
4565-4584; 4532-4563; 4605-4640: -1.5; 81.2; 102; 88.8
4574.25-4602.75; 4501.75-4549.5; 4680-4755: -3.4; 80.5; 96.8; 85.8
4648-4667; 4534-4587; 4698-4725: -1.8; 88.6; 96.7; 93.8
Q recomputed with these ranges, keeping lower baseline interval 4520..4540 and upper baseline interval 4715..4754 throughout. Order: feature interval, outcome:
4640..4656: -0.090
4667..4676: -0.080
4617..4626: -0.174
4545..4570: -0.189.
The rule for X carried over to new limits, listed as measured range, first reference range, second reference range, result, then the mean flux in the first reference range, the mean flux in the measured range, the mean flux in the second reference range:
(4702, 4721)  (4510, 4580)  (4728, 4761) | -0.6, 86.2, 95.9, 94.2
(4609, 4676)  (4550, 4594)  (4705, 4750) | -3.3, 96.3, 101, 96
